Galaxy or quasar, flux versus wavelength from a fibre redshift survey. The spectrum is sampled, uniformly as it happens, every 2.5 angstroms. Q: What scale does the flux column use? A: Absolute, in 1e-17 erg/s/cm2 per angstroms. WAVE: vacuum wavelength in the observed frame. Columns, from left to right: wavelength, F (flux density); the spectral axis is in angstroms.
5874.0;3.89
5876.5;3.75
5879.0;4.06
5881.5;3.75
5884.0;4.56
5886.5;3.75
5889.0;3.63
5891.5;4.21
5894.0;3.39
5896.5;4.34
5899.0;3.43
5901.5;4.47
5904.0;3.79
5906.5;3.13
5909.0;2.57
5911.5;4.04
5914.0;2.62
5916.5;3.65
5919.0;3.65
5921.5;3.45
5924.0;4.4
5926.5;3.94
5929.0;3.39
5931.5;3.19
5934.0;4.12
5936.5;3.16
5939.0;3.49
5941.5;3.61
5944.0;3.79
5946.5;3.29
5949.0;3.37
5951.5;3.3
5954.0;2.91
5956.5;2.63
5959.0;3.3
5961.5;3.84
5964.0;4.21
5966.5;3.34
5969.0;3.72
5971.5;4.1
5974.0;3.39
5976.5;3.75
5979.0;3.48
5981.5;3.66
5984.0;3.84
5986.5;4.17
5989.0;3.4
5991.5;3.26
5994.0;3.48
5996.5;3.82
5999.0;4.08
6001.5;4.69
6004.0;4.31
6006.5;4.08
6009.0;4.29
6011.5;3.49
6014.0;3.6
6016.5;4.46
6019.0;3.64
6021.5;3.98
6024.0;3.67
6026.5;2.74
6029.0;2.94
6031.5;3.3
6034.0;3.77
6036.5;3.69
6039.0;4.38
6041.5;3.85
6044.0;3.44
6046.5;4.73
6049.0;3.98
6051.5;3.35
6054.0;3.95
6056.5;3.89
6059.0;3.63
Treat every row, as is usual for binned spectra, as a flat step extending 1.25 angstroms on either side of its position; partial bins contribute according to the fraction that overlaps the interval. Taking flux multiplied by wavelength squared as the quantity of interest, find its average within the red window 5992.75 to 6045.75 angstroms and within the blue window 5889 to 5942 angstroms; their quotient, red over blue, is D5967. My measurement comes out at 1.09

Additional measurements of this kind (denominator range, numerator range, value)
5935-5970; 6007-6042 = 1.11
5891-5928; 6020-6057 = 1.06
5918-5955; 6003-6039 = 1.08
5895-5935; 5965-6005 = 1.07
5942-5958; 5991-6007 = 1.25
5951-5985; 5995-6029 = 1.11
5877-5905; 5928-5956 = 0.88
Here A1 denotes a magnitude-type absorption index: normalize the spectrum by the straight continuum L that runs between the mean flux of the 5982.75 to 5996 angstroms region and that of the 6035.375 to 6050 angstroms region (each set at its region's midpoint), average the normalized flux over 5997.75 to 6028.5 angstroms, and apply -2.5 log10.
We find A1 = -0.027 mag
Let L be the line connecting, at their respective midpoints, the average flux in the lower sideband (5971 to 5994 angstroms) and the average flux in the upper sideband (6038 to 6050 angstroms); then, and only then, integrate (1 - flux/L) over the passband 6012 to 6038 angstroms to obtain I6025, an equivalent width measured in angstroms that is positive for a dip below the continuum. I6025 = 2.34 angstroms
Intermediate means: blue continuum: 3.65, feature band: 3.58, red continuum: 4.07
